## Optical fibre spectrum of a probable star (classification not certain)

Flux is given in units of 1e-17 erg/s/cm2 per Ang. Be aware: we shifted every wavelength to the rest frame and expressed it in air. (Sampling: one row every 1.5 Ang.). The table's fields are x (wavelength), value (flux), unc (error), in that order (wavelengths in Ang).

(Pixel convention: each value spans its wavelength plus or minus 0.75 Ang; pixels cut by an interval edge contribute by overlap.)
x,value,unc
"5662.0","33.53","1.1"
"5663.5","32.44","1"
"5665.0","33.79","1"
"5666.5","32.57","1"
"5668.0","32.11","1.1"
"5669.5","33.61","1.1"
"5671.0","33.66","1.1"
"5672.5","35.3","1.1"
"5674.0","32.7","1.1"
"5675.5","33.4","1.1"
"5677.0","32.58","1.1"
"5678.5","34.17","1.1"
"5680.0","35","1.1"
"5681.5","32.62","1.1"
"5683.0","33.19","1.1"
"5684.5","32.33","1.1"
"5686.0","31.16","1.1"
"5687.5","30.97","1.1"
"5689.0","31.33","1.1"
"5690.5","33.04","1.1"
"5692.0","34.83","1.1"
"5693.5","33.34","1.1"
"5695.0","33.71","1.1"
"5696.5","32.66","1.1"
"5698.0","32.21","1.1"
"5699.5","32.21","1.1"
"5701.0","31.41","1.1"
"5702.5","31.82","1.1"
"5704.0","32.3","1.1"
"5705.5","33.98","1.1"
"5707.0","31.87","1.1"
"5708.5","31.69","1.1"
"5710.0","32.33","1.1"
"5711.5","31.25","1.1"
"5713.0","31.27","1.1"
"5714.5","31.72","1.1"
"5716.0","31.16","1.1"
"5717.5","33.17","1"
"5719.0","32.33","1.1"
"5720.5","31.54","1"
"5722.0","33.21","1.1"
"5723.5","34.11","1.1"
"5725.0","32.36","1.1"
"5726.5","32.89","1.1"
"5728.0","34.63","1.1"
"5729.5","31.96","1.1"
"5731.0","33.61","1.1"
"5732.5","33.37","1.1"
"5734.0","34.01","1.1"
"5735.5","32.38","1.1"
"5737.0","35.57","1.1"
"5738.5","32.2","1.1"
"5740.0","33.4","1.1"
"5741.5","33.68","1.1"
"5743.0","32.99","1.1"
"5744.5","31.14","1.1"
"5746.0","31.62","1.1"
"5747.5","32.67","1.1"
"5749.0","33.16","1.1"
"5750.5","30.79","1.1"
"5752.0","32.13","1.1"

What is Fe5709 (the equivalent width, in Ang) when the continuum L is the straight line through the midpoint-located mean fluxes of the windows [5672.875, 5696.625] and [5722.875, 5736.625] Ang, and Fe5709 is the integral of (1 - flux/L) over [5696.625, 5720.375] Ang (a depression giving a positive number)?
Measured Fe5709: 0.8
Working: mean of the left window 33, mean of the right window 33.3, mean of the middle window 32.1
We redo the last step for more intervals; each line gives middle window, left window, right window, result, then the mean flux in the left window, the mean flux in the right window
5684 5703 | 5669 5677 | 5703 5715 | 0.19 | 33.6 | 32.1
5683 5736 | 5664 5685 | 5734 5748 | 0.95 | 33.4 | 32.9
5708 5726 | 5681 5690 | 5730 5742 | 0.39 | 31.9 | 33.5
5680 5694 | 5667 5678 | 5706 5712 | 0.05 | 33.3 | 31.9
